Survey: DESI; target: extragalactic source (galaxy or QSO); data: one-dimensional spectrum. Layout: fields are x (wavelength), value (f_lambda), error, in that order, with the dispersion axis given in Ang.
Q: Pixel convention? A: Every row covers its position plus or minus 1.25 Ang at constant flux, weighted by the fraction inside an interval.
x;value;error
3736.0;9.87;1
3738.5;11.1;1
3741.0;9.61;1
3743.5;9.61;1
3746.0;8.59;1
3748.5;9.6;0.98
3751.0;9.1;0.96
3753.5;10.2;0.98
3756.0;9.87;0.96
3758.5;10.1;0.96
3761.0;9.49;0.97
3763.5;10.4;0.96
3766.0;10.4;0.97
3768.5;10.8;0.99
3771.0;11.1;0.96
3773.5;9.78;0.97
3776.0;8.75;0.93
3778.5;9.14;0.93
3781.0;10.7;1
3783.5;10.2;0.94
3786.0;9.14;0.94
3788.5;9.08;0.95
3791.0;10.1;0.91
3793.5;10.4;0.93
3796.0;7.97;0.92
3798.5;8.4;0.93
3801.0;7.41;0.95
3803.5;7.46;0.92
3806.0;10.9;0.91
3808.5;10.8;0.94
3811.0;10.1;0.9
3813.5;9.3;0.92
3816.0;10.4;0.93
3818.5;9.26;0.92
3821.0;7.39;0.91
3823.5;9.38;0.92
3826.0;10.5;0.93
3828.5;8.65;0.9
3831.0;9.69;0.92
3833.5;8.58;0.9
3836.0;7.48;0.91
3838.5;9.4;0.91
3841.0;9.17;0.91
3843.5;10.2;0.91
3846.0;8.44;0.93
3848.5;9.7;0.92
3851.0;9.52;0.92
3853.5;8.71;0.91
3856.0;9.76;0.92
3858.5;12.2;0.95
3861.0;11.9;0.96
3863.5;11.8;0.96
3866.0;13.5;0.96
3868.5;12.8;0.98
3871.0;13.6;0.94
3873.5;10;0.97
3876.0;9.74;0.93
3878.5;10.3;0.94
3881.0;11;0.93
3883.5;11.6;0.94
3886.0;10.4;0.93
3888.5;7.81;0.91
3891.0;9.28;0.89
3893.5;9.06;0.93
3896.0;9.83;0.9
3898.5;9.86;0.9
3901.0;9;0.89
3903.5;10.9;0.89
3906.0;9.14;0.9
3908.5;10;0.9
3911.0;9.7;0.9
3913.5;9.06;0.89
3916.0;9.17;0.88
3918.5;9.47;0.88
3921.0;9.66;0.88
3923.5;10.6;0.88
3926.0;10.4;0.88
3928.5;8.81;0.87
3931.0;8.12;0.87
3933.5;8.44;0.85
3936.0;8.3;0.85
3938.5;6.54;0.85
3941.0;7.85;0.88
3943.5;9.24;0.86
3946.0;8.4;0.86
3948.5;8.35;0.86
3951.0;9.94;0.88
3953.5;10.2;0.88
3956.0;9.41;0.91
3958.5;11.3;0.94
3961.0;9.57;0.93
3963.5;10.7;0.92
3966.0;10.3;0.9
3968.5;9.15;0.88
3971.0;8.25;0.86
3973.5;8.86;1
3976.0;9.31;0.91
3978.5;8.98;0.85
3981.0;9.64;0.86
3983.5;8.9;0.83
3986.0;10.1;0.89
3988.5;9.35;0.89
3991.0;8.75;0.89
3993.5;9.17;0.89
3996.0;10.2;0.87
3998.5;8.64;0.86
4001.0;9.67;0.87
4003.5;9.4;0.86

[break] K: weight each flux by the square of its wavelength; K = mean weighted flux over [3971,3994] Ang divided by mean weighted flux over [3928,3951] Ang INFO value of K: 1.1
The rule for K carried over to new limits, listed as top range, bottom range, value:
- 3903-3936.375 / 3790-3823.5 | 1.08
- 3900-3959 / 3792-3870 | 1.00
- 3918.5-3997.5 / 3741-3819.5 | 1.05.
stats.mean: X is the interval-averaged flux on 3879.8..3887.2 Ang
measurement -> 11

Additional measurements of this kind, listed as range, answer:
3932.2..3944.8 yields 8.08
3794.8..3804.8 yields 7.82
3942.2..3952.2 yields 8.97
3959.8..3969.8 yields 9.92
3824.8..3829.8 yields 9.57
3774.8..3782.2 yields 9.53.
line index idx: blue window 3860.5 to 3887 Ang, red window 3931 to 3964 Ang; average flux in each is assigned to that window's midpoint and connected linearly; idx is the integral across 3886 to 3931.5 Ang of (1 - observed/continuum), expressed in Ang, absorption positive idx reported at 3.6 Ang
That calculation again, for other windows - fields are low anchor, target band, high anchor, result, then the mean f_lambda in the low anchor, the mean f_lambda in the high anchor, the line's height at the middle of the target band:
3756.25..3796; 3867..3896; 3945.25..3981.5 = -2.5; 9.91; 9.5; 9.68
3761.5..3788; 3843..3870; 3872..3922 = -2.7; 10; 9.77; 9.84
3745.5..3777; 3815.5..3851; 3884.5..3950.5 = 1.5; 9.9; 9.15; 9.55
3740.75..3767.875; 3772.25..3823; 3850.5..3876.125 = 5.1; 9.75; 11.3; 10.4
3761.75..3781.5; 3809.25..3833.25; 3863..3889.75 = 2.7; 10.1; 11.1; 10.6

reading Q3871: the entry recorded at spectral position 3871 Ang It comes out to 13.6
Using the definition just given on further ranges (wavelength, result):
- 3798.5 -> 8.4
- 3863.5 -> 11.8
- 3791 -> 10.1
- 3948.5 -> 8.35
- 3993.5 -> 9.17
